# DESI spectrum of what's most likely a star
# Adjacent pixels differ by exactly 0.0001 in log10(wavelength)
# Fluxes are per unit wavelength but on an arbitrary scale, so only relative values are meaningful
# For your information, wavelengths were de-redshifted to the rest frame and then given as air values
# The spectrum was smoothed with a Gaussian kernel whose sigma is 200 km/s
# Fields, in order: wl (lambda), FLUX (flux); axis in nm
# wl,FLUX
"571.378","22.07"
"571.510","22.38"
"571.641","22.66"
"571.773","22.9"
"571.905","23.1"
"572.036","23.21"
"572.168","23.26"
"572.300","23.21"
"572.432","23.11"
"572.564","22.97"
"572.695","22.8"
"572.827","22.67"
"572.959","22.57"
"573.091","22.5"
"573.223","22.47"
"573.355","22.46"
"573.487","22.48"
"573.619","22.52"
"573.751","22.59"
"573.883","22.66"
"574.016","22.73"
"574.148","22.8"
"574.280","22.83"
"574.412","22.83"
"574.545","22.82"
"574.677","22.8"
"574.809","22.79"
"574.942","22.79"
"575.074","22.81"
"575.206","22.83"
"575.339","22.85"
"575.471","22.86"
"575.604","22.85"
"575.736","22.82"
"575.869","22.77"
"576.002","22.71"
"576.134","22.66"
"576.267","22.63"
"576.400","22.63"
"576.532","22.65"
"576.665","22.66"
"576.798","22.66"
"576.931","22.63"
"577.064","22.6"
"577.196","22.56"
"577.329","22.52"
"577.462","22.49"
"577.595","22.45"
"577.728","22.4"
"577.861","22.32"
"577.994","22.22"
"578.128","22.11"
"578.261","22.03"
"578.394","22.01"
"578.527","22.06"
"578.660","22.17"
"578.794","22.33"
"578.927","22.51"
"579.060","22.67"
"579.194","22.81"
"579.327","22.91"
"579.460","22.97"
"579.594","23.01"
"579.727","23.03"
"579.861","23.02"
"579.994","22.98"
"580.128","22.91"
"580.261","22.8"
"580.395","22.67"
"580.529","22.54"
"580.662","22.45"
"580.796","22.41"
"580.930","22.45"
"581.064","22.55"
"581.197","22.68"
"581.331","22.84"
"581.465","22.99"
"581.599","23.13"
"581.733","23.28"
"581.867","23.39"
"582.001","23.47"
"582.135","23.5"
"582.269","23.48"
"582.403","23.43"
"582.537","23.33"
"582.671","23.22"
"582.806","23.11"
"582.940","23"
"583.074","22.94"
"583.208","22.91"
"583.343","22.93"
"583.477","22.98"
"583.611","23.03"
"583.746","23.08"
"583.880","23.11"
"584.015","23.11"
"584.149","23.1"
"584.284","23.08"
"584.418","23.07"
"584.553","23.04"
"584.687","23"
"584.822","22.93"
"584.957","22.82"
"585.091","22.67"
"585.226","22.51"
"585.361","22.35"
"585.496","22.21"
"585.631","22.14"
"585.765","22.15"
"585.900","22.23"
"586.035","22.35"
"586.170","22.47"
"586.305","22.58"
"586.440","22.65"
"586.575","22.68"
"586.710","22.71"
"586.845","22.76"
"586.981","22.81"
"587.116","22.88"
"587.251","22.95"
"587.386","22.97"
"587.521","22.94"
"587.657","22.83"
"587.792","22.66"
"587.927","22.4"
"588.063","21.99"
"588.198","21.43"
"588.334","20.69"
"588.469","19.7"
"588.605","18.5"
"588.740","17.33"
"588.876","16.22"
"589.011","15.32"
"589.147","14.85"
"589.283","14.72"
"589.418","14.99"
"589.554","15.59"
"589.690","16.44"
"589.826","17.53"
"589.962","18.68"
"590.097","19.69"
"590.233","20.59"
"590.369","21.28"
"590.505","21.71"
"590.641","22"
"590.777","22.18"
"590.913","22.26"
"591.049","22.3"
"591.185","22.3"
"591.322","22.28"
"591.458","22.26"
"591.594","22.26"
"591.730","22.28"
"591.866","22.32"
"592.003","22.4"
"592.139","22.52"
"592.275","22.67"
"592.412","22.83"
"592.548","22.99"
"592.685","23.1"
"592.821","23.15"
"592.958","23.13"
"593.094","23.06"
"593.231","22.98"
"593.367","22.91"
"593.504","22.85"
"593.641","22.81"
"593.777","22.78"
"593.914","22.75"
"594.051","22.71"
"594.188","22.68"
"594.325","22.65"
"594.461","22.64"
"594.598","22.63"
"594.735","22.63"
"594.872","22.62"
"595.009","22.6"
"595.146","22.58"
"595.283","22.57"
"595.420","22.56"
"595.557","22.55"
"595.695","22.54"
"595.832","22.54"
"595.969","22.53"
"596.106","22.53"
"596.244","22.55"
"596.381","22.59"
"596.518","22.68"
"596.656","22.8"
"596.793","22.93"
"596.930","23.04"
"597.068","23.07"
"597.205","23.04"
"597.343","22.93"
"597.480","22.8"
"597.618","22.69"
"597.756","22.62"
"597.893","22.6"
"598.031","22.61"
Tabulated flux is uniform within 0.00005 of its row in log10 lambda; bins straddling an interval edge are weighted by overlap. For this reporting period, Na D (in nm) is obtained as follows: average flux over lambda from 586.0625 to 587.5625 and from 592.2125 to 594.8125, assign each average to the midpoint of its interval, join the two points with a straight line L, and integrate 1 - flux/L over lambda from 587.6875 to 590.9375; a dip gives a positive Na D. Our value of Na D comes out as 0.52 nm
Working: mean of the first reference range 22.8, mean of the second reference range 22.8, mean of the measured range 19.1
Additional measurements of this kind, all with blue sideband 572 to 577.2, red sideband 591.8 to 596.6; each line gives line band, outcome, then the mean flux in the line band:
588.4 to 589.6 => 0.335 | 16.4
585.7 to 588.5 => 0.044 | 22.4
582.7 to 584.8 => -0.028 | 23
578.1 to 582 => 0.006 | 22.7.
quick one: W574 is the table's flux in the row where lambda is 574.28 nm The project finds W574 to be 22.83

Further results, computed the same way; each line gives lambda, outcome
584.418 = 23.07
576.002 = 22.71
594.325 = 22.65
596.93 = 23.04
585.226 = 22.51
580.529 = 22.54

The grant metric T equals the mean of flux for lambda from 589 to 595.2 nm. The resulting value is 21.4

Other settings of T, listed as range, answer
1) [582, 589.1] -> 22.2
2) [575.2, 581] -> 22.6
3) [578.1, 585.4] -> 22.9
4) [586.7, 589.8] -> 19.7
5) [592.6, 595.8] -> 22.8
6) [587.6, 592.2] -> 20.1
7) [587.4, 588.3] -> 22.3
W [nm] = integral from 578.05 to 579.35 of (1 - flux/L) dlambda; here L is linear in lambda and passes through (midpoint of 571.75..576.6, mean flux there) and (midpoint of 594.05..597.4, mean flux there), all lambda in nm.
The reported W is 0.02 nm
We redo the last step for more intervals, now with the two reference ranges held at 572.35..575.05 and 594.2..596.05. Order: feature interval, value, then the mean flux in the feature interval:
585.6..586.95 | 0.01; 22.5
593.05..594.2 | -0.01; 22.8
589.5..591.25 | 0.19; 20.2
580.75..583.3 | -0.04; 23.1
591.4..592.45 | 0.01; 22.4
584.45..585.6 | 0.00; 22.7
